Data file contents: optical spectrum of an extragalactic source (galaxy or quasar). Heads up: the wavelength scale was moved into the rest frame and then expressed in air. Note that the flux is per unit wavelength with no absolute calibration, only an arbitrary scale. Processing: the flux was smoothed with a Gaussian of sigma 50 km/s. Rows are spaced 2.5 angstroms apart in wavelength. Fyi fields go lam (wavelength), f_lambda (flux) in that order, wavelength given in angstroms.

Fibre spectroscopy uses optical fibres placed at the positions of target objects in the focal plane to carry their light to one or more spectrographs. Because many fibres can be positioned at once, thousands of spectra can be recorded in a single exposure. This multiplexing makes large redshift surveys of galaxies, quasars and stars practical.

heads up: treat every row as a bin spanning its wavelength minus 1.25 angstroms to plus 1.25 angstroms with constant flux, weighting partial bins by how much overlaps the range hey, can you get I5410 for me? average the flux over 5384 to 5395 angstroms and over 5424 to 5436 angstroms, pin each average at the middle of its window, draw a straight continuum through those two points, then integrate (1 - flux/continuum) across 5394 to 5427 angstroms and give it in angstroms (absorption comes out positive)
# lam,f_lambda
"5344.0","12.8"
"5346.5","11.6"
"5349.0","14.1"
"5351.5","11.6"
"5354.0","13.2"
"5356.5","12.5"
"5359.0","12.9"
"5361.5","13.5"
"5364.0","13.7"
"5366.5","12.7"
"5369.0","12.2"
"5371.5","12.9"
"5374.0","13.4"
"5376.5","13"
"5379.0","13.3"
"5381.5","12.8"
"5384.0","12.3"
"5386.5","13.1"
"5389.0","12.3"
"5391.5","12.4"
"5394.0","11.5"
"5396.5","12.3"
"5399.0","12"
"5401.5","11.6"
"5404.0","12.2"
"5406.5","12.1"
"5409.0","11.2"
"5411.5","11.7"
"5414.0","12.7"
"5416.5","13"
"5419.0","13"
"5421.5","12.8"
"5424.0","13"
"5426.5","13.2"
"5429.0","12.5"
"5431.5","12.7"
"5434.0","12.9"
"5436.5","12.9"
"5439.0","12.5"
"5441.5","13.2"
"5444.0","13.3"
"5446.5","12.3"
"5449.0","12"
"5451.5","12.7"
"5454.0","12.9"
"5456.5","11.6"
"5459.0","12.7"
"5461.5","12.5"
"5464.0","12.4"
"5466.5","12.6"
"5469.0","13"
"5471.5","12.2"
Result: 0.8 angstroms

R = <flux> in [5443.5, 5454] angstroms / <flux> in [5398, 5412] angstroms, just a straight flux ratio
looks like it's 1.1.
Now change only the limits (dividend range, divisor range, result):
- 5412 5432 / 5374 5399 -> 1.02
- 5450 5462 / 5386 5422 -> 1.02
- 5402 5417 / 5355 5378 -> 0.93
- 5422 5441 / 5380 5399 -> 1.04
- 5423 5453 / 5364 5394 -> 1.00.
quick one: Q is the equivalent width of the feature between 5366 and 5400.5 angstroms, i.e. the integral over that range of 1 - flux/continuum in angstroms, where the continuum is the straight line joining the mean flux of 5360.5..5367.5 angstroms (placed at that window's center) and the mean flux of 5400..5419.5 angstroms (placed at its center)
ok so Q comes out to 0.7 angstroms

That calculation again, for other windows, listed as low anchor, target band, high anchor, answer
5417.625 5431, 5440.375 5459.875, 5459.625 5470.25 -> 0.2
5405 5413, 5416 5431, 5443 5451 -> -1.1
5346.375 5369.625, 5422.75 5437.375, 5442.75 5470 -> -0.3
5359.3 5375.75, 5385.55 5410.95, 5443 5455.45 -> 1.7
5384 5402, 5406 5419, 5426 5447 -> 0.3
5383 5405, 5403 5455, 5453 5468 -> -1.2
